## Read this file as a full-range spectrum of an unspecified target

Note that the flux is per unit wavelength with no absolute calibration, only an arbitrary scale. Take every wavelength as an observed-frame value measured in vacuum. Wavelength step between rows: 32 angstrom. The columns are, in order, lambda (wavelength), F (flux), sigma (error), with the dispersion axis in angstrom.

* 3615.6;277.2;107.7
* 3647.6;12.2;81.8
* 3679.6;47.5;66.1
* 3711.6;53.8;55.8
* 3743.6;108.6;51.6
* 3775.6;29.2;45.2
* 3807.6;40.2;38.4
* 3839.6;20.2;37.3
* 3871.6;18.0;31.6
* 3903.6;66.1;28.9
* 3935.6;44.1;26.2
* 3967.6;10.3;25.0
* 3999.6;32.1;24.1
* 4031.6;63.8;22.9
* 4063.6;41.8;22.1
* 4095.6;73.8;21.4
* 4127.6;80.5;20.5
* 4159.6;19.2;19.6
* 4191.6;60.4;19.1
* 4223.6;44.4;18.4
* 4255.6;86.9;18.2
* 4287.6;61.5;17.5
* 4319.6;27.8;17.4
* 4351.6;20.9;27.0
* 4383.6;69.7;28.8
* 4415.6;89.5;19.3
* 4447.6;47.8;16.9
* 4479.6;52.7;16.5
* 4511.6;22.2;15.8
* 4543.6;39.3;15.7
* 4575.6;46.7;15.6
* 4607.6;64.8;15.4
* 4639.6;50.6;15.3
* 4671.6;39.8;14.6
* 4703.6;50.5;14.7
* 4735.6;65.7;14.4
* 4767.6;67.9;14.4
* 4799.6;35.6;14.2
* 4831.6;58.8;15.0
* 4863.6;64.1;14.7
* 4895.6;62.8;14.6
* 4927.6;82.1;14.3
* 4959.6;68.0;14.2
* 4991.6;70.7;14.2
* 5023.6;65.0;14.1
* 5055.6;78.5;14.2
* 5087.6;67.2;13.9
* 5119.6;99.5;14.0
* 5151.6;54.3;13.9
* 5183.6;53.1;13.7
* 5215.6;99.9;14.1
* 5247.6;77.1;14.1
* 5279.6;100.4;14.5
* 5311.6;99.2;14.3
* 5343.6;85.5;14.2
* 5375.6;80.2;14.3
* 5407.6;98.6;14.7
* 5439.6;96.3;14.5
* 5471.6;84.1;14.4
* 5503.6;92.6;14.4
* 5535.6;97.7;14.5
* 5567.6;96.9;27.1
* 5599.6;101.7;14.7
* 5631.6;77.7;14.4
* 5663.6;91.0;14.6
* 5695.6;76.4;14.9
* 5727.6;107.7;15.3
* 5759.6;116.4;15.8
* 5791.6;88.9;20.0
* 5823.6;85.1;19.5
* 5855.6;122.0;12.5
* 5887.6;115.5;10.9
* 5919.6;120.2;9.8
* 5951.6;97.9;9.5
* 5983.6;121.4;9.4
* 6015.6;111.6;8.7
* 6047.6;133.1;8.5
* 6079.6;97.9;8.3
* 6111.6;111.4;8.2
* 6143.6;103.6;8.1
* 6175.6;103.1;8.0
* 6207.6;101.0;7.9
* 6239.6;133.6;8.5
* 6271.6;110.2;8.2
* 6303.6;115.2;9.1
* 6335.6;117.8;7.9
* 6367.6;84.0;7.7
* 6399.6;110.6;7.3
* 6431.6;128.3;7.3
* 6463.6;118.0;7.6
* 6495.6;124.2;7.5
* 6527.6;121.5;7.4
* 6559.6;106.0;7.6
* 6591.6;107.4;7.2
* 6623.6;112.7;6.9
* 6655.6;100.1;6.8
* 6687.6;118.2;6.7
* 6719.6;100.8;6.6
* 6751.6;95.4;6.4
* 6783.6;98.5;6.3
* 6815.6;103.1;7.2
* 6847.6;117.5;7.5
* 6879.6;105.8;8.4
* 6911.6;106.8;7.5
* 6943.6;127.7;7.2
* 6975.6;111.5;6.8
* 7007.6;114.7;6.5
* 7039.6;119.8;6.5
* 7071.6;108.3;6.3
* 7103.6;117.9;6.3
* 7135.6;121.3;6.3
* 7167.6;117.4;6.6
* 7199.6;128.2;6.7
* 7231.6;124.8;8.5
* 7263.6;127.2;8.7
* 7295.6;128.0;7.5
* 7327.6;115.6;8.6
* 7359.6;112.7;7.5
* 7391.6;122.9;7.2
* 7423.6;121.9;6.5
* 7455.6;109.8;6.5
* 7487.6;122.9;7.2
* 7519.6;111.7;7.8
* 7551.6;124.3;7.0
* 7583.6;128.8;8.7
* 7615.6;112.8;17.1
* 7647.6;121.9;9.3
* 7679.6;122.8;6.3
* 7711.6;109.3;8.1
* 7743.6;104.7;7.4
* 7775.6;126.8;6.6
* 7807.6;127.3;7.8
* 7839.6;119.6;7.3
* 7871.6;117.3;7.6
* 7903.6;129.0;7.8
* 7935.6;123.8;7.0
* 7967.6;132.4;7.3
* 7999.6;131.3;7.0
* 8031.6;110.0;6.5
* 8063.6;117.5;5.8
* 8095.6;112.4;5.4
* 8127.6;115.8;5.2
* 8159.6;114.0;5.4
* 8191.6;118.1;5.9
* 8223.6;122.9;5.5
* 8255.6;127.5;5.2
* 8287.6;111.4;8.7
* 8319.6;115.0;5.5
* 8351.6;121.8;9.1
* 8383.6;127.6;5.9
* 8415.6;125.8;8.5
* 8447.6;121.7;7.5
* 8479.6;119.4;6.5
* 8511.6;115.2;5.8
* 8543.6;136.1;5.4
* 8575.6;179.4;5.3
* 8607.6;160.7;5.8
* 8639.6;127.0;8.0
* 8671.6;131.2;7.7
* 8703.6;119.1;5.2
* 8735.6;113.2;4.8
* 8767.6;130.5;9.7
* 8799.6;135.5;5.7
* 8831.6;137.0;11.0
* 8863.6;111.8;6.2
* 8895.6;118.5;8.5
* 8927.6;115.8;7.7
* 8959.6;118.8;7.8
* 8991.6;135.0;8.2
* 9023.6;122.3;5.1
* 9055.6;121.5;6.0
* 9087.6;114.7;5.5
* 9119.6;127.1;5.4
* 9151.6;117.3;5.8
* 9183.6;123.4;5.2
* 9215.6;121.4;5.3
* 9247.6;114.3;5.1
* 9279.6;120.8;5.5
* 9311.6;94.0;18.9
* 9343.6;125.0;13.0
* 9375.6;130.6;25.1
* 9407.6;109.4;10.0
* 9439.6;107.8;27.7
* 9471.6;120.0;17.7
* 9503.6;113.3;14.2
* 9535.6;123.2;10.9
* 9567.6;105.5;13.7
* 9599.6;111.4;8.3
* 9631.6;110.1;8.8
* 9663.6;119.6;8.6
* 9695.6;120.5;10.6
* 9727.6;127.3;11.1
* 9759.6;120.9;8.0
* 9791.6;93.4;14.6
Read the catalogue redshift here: 0.31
